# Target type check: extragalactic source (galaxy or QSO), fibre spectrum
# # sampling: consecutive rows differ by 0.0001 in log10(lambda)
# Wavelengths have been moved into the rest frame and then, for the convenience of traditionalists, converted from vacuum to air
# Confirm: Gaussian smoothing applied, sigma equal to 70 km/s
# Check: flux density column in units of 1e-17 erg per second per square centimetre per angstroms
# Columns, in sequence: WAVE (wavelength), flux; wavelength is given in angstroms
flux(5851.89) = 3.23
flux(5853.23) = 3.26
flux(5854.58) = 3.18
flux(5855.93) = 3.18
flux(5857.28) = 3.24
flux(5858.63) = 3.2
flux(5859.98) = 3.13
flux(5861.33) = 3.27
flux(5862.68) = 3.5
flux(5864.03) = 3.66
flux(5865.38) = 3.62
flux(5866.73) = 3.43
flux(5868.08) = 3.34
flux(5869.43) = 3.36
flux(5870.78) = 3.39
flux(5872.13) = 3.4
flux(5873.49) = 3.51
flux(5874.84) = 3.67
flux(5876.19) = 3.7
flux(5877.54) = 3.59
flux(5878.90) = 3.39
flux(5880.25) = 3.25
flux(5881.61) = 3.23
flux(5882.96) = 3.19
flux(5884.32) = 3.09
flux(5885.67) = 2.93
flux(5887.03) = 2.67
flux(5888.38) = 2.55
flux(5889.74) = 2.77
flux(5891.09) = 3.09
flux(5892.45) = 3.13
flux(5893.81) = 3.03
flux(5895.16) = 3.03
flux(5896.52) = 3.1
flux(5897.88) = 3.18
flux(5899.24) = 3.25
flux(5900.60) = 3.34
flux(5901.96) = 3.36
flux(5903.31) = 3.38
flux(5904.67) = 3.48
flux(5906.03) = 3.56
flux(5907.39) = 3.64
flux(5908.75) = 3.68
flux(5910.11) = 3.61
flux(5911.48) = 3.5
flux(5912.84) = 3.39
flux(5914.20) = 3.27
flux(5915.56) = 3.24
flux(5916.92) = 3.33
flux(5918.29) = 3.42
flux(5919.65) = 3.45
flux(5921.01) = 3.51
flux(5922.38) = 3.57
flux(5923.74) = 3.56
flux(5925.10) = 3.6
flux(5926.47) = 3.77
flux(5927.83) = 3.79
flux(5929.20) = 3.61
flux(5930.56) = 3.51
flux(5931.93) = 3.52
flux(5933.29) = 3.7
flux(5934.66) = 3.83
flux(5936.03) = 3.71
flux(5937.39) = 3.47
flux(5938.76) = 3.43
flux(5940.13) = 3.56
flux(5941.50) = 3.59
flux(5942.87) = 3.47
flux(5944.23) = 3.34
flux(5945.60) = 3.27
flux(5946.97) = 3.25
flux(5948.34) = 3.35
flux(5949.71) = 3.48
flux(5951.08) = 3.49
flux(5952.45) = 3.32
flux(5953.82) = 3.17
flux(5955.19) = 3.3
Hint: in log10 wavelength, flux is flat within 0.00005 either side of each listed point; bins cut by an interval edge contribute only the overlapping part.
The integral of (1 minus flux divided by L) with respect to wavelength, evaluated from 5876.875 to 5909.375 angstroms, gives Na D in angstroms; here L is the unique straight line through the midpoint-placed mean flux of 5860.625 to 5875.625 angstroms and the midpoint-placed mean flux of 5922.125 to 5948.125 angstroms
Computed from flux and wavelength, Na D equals 2.8 angstroms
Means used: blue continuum 3.47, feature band 3.2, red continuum 3.55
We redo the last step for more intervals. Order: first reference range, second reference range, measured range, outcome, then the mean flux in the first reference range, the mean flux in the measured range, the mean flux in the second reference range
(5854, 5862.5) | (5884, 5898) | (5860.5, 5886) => -2.5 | 3.22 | 3.4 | 2.95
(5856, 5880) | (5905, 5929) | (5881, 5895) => 2.0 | 3.43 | 2.97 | 3.52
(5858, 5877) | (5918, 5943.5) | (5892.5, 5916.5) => 1.2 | 3.44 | 3.35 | 3.59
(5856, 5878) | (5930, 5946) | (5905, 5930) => -0.1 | 3.43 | 3.53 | 3.54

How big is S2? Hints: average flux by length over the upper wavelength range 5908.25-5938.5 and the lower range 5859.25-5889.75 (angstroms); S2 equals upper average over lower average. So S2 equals 1.07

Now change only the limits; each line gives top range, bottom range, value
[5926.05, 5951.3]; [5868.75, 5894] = 1.10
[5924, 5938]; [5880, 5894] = 1.22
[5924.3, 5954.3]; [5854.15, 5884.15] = 1.04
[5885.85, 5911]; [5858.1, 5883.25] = 0.94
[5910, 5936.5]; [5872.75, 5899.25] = 1.12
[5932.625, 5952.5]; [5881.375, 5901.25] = 1.15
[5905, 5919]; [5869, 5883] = 1.01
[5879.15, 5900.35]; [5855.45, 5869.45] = 0.91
